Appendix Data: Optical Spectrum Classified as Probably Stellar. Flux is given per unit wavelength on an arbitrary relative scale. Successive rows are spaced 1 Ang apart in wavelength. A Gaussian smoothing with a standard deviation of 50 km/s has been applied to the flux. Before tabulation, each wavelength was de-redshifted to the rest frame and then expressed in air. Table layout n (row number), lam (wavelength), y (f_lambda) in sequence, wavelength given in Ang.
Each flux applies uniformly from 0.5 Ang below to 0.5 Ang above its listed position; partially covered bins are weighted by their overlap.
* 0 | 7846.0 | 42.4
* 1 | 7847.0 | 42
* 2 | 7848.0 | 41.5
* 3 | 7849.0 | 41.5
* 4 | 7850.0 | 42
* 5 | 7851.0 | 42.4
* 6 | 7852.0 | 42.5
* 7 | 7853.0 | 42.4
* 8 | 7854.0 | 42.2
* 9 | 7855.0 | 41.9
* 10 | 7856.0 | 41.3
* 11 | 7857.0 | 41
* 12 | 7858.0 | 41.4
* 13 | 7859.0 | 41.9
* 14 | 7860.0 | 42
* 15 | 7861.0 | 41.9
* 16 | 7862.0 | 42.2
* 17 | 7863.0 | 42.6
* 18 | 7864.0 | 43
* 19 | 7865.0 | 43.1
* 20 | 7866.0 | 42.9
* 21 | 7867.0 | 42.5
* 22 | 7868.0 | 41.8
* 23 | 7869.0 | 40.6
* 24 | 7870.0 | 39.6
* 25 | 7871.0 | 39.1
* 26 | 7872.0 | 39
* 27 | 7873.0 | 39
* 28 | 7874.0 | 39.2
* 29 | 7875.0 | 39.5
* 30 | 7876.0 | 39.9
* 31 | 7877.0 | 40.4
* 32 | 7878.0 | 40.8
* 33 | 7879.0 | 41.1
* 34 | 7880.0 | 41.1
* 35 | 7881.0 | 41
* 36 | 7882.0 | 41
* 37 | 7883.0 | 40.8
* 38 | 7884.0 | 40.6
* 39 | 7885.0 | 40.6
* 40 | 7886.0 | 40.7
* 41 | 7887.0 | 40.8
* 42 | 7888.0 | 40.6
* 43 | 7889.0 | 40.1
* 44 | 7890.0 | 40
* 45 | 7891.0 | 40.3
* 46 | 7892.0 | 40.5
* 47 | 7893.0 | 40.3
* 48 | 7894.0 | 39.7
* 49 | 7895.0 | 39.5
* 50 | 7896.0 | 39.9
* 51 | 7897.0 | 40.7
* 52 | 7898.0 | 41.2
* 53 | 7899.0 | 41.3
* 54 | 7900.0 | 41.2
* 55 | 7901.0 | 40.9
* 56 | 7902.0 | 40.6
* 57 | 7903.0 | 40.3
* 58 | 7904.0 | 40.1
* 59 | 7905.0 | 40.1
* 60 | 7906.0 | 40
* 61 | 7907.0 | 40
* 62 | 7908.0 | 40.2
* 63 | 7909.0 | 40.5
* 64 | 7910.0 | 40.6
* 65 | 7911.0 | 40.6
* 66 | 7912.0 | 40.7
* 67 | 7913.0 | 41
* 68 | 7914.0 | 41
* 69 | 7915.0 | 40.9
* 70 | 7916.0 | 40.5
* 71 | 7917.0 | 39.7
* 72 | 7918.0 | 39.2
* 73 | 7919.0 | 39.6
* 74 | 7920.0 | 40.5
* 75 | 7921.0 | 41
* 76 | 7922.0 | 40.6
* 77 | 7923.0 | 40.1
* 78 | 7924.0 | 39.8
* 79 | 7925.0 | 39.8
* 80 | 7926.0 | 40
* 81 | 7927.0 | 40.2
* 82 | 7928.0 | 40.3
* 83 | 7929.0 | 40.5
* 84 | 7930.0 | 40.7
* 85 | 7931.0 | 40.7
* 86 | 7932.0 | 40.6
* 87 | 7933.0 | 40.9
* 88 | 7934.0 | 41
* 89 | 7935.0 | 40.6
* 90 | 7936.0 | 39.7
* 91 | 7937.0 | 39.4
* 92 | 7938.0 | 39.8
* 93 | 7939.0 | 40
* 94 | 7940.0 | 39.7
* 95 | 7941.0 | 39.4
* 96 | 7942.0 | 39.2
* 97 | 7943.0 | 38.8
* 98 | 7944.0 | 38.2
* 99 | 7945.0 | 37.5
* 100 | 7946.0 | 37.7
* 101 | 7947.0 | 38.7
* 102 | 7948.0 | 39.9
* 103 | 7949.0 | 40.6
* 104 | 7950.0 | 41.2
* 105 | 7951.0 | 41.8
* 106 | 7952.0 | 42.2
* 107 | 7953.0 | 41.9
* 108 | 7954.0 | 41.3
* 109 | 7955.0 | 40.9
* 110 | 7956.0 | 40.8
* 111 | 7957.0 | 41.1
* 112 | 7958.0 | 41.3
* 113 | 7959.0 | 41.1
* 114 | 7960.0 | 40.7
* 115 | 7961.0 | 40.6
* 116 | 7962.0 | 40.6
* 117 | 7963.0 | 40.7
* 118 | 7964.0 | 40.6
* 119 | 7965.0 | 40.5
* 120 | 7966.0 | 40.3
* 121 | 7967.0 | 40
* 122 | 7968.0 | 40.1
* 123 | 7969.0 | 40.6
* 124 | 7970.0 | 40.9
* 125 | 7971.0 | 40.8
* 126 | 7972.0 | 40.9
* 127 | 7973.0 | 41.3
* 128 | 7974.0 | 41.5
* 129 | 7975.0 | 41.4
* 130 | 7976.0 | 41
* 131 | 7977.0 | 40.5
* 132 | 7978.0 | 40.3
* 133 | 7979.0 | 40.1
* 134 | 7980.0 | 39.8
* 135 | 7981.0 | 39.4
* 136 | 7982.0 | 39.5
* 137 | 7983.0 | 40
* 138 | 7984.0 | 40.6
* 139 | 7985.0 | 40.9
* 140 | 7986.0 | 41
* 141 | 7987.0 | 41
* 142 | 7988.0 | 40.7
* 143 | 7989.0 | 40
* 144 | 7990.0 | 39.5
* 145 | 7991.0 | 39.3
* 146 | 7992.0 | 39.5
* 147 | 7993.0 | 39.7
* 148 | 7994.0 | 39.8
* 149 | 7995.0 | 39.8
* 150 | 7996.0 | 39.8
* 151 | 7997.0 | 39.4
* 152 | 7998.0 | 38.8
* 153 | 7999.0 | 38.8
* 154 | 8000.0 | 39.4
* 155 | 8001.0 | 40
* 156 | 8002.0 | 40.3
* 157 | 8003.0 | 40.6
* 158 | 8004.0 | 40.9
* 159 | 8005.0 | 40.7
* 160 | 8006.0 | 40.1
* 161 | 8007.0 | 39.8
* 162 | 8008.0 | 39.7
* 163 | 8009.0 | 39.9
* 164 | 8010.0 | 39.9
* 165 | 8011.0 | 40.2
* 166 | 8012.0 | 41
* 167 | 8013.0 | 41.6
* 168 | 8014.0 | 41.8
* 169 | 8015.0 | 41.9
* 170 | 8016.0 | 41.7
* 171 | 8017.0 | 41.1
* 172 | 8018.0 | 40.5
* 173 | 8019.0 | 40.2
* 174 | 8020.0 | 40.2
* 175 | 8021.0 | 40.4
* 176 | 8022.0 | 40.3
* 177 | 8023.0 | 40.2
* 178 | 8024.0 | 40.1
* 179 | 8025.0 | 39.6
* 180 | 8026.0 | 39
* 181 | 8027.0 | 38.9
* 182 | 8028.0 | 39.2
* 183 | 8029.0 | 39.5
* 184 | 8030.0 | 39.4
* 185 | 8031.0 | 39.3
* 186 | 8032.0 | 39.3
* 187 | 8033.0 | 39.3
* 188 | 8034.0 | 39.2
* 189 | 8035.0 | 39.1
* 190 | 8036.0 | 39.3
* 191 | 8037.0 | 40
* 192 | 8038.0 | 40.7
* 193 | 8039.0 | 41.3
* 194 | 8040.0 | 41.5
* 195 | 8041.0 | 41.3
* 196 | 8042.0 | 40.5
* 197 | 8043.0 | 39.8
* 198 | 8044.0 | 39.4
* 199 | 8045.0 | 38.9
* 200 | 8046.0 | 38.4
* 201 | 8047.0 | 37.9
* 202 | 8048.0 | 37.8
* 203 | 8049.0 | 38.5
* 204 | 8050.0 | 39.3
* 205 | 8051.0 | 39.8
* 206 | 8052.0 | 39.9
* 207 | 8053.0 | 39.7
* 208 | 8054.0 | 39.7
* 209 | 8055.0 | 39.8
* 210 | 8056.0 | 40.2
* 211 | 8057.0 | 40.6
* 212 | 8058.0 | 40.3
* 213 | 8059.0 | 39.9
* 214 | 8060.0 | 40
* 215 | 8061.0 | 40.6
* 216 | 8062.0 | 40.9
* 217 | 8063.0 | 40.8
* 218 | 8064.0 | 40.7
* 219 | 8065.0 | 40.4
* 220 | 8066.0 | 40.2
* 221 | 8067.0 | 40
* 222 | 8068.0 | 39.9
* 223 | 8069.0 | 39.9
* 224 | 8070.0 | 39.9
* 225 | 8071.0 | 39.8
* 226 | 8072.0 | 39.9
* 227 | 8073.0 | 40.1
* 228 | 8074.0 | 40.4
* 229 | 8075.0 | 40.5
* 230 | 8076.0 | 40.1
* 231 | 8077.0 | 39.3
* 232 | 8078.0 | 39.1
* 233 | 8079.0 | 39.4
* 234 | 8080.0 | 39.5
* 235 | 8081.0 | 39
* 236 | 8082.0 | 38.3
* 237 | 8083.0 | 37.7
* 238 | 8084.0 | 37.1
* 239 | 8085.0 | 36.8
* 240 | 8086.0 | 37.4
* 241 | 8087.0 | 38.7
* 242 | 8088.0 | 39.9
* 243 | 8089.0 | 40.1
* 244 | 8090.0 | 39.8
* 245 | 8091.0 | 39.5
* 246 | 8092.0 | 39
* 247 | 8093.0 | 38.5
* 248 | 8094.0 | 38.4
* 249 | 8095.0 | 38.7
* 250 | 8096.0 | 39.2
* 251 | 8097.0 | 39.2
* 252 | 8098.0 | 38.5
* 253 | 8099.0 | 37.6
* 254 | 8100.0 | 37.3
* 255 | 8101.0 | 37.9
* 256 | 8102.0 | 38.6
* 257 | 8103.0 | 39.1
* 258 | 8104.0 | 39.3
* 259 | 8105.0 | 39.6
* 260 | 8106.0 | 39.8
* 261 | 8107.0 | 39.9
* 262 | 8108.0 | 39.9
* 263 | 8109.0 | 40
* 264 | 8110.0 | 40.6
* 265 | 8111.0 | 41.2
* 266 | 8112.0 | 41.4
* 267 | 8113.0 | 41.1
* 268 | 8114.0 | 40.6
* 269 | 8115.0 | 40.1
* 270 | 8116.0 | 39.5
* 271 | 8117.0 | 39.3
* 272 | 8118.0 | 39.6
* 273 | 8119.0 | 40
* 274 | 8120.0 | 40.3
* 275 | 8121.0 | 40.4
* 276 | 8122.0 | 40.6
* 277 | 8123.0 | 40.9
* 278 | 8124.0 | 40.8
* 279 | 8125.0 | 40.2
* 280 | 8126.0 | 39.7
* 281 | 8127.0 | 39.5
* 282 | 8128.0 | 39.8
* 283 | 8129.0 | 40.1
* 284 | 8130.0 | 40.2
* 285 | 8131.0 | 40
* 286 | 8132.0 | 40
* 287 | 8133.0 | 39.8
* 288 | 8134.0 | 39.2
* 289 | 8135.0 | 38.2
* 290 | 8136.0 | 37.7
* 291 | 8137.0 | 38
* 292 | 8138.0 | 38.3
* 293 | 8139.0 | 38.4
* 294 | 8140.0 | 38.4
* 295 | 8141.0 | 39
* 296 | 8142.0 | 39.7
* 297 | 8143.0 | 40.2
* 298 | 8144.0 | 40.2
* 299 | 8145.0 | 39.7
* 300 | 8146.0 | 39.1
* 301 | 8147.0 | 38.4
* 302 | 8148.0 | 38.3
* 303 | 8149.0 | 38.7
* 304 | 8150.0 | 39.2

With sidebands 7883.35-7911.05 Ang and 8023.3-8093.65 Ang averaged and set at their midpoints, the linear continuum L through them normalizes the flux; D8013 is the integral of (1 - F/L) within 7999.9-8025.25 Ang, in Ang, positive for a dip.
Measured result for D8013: -0.4 Ang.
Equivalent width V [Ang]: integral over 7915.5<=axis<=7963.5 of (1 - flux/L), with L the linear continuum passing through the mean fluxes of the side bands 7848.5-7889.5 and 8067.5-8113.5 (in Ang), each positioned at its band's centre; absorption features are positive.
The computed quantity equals 0.4 Ang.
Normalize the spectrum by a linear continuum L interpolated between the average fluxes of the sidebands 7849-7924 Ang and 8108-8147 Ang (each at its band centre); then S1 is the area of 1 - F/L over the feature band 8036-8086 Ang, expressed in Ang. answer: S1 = 0.5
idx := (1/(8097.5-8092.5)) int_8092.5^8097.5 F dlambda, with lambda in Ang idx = 38.8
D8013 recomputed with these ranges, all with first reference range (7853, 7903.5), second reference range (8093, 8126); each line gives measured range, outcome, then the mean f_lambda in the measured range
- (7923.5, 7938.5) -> 0.1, 40.3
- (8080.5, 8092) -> 0.3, 38.6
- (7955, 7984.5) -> -0.1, 40.6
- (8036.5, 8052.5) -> 0.1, 39.7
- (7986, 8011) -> 0.2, 39.9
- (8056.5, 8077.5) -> -0.2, 40.2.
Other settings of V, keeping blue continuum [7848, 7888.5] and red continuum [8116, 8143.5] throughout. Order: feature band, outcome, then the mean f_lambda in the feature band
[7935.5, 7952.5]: 0.5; 39.6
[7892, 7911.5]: 0.3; 40.4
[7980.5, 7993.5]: 0.1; 40.1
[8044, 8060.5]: 0.3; 39.4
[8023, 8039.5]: 0.2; 39.6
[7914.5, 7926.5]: 0.2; 40.1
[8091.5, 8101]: 0.3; 38.5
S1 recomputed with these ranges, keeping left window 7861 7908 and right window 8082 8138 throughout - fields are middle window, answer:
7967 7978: -0.2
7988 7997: 0.1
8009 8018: -0.3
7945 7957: -0.1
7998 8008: 0.0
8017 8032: 0.0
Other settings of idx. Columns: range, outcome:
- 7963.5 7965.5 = 40.5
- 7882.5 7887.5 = 40.7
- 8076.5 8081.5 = 39.3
